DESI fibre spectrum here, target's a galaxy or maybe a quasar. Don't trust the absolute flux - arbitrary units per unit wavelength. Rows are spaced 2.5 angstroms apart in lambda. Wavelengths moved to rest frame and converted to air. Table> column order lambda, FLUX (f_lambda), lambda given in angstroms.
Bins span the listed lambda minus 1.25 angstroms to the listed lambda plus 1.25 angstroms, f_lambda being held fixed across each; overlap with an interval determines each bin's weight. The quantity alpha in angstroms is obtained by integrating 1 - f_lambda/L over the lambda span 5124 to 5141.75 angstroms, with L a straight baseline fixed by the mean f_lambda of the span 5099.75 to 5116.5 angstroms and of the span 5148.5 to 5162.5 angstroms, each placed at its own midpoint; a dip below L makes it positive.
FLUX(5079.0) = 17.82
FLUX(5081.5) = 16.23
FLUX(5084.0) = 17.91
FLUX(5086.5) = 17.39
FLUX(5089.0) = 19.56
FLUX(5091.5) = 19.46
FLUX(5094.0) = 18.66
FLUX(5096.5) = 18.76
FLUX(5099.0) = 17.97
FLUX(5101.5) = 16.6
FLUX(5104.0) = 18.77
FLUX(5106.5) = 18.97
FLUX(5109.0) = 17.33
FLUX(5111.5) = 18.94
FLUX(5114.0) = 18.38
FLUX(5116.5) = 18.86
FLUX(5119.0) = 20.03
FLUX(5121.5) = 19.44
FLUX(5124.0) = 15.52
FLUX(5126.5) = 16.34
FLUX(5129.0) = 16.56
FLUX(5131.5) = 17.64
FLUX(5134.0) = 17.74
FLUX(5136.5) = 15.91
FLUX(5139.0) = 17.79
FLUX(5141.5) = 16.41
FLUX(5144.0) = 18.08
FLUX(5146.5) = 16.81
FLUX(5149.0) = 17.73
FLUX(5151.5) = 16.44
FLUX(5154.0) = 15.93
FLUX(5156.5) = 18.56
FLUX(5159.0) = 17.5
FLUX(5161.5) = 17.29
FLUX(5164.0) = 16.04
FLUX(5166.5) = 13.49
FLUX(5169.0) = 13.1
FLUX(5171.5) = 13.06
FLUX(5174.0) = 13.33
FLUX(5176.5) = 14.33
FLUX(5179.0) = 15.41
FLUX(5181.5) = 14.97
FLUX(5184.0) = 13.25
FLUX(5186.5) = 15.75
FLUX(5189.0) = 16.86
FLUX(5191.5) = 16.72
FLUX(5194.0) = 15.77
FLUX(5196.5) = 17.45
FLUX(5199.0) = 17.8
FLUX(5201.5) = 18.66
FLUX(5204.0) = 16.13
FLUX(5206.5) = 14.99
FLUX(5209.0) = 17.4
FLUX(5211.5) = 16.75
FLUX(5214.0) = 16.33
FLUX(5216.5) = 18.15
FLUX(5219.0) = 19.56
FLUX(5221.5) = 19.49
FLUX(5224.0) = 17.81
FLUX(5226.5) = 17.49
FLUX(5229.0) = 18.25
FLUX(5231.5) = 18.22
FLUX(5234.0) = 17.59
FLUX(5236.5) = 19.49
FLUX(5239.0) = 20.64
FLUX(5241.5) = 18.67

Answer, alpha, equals 0.8 angstroms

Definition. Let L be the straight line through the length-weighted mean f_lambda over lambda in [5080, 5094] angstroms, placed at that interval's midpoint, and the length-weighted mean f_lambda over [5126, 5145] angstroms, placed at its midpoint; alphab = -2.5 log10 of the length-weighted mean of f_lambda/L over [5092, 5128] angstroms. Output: -0.03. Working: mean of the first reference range 18.2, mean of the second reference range 17.1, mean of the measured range 18.2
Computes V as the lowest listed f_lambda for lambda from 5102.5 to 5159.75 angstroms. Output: 15.52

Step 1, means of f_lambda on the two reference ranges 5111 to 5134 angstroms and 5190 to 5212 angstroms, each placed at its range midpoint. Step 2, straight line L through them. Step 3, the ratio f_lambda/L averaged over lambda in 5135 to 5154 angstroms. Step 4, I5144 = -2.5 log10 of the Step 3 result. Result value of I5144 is 0.04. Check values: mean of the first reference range 17.9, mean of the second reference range 16.9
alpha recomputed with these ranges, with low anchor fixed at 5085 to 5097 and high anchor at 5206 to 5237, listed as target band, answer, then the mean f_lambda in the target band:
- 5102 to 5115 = 0.2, 18.4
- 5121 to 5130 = 0.8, 16.8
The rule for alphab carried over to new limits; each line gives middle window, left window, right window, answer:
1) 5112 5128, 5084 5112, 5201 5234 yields 0.007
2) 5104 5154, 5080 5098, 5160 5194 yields -0.054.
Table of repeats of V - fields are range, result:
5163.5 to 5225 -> 13.06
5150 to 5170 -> 13.1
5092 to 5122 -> 16.6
